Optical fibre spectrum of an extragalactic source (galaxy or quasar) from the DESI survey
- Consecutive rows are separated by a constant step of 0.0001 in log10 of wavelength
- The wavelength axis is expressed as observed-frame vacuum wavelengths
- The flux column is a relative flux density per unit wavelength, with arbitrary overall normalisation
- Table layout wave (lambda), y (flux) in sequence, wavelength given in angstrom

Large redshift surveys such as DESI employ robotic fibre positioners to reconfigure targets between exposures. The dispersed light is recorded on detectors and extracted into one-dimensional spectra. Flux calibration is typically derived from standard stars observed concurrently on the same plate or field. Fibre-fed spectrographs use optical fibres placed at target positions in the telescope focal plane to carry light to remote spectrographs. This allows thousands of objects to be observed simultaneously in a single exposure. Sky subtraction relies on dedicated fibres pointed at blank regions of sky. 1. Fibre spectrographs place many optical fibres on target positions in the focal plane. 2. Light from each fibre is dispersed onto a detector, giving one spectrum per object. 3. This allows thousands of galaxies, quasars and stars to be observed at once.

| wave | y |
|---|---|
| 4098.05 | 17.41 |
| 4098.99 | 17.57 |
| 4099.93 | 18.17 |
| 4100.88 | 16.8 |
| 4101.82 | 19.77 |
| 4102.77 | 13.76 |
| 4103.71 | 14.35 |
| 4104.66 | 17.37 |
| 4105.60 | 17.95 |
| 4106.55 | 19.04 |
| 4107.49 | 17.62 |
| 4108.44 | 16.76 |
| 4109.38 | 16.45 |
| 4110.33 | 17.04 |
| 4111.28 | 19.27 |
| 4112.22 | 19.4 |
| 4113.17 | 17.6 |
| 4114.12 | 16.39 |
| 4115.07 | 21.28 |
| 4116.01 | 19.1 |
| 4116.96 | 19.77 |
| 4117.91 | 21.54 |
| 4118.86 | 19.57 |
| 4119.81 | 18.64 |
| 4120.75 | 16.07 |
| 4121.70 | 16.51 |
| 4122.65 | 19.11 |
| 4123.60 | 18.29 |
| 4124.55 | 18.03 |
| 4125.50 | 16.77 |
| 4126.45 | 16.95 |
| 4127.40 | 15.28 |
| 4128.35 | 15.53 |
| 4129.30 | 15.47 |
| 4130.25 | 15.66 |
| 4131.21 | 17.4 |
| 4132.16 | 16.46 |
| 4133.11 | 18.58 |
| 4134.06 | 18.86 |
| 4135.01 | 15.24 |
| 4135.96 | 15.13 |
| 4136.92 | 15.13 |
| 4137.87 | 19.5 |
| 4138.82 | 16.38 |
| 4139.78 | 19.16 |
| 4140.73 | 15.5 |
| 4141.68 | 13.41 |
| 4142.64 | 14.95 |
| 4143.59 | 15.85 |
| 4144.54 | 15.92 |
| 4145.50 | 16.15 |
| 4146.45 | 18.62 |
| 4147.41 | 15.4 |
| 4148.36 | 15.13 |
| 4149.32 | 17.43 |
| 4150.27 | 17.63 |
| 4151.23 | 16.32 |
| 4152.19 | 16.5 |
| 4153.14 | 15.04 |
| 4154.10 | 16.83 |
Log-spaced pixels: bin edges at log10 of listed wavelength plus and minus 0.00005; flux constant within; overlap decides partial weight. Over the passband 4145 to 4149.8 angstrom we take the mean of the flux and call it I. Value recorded 16.5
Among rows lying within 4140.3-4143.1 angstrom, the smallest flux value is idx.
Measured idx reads 13.41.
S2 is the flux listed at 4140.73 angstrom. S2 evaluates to 15.5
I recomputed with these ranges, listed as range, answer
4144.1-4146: 16.1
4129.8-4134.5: 17.4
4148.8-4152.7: 16.9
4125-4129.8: 16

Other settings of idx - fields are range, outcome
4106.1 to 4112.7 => 16.45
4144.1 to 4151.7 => 15.13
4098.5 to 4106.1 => 13.76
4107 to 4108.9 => 16.76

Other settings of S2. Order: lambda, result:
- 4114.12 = 16.39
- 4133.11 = 18.58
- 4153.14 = 15.04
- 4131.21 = 17.4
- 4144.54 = 15.92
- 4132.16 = 16.46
